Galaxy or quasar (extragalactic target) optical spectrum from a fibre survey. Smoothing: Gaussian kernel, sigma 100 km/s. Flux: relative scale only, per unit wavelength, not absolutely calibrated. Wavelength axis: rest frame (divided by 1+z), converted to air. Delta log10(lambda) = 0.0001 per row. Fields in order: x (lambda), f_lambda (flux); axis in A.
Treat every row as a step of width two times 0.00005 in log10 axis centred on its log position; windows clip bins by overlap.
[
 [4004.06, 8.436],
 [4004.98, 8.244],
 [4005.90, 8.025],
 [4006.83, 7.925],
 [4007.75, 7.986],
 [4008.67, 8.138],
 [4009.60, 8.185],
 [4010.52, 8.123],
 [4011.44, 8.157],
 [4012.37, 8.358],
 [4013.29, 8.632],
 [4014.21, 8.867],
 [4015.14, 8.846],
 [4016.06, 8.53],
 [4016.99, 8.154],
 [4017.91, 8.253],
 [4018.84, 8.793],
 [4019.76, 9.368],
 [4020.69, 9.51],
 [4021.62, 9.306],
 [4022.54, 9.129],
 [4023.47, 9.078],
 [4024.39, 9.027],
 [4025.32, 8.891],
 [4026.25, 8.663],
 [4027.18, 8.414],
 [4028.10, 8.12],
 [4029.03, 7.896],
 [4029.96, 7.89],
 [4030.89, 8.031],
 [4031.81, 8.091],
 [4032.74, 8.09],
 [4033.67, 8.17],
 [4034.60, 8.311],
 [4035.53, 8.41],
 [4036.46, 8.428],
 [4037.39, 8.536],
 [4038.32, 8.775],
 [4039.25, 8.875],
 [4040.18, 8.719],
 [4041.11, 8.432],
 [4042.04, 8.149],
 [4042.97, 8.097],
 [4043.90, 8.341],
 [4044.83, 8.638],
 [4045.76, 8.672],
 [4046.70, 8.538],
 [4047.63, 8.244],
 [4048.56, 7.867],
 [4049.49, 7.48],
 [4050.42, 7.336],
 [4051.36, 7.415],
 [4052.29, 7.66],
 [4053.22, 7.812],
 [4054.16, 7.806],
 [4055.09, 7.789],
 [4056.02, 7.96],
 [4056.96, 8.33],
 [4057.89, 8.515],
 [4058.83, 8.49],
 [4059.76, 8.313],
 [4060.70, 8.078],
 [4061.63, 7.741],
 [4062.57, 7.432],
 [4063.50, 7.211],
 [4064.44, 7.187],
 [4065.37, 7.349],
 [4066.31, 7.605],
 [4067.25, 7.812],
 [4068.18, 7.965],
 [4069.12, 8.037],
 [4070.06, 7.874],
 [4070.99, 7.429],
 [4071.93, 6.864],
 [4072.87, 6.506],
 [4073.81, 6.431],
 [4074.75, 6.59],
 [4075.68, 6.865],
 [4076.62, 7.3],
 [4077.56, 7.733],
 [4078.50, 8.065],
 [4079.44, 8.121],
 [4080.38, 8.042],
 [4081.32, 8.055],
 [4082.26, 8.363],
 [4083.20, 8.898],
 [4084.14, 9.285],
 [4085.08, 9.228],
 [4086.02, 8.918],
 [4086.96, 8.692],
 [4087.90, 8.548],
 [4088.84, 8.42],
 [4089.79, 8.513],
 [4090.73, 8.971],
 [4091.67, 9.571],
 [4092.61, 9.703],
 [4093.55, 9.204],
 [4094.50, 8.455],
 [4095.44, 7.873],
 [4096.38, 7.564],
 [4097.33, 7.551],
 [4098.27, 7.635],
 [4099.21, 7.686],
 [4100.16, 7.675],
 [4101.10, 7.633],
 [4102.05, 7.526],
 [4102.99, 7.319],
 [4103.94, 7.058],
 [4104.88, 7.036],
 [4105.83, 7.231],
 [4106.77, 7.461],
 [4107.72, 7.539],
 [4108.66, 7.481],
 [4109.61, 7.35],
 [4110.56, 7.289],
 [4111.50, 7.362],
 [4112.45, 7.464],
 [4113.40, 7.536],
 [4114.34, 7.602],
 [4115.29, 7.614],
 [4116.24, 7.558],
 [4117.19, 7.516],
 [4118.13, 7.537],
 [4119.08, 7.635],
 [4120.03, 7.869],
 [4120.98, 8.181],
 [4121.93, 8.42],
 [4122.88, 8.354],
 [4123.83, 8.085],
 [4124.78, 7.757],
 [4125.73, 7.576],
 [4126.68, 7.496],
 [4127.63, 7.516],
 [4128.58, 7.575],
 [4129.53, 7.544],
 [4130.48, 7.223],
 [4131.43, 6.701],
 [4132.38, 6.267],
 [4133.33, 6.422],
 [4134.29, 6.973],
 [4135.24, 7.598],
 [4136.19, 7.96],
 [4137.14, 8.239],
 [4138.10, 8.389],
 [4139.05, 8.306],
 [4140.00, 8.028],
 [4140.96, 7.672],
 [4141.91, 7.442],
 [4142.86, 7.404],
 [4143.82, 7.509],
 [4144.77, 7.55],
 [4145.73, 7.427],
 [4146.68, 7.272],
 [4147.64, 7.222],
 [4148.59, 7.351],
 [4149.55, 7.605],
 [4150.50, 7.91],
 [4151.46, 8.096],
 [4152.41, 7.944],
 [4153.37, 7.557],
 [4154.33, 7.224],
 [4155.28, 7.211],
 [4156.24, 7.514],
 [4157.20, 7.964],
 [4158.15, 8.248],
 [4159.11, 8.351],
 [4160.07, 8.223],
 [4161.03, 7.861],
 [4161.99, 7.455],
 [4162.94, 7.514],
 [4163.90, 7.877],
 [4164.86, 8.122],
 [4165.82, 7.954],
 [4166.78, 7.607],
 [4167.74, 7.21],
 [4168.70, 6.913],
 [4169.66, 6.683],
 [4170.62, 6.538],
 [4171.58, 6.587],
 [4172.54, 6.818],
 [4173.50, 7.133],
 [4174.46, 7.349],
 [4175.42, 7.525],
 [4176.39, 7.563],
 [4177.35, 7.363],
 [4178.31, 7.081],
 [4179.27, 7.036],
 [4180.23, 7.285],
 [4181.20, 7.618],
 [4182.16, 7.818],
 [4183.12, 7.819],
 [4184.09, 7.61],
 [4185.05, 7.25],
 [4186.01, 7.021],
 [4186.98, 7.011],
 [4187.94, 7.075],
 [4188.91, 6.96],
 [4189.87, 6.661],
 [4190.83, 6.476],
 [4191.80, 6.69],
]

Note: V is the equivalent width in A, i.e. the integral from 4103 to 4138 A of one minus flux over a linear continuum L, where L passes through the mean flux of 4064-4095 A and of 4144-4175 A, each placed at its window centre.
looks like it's 1.3 A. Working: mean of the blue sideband 8.08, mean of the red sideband 7.51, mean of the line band 7.51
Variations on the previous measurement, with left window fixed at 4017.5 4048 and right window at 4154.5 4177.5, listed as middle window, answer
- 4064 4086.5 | 1.2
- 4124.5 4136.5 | 0.8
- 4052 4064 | 0.6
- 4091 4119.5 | 0.8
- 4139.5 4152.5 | 0.1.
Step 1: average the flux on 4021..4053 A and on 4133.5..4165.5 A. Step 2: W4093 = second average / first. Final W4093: 0.9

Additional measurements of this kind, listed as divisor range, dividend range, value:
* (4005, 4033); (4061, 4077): 0.86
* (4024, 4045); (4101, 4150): 0.90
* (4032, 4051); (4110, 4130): 0.93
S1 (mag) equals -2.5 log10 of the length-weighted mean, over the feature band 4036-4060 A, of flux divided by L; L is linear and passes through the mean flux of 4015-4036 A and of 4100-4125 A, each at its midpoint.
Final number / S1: 0.01 mag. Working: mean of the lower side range 8.56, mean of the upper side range 7.59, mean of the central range 8.2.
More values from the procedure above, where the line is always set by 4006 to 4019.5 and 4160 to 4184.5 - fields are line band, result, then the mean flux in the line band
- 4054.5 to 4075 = 0.06 mag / 7.63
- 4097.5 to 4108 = 0.05 mag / 7.44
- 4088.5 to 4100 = -0.07 mag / 8.4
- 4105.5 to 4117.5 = 0.04 mag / 7.46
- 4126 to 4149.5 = 0.02 mag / 7.47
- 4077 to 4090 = -0.07 mag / 8.48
